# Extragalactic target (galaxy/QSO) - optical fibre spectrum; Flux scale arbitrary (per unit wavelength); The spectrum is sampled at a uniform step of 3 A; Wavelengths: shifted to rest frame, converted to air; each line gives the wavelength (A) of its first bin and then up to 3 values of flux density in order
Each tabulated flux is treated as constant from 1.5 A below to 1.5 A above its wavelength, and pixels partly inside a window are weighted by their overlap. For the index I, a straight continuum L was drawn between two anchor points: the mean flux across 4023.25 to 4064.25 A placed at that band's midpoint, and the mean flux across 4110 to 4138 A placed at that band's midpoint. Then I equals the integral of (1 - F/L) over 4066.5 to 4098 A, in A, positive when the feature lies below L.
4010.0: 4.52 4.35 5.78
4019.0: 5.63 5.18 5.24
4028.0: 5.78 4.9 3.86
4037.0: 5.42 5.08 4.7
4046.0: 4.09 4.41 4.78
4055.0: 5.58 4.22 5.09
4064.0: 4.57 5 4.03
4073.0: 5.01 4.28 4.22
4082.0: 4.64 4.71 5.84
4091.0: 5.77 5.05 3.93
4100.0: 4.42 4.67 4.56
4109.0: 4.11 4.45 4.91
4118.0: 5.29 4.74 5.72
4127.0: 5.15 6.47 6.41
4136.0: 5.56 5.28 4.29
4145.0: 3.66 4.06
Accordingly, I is 2.0 A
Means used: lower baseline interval 4.85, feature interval 4.78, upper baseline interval 5.39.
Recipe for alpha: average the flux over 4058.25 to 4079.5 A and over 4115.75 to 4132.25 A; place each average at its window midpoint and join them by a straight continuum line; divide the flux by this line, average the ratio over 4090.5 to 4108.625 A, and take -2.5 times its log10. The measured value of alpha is 0.10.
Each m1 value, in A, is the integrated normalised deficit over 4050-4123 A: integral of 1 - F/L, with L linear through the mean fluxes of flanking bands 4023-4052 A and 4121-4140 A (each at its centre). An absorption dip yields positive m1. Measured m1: 7.4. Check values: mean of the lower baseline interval 4.83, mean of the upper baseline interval 5.7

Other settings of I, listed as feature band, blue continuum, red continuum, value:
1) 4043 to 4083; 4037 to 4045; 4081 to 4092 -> 3.7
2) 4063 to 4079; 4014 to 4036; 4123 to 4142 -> 2.5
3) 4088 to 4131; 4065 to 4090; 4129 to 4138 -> 4.2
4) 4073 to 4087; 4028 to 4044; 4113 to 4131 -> 1.5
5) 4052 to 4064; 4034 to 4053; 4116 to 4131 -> -0.2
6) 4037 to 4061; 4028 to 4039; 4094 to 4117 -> 0.2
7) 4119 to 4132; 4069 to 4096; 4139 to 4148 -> -3.4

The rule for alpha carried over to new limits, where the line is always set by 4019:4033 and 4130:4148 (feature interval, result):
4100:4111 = 0.16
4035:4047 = 0.09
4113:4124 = 0.01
